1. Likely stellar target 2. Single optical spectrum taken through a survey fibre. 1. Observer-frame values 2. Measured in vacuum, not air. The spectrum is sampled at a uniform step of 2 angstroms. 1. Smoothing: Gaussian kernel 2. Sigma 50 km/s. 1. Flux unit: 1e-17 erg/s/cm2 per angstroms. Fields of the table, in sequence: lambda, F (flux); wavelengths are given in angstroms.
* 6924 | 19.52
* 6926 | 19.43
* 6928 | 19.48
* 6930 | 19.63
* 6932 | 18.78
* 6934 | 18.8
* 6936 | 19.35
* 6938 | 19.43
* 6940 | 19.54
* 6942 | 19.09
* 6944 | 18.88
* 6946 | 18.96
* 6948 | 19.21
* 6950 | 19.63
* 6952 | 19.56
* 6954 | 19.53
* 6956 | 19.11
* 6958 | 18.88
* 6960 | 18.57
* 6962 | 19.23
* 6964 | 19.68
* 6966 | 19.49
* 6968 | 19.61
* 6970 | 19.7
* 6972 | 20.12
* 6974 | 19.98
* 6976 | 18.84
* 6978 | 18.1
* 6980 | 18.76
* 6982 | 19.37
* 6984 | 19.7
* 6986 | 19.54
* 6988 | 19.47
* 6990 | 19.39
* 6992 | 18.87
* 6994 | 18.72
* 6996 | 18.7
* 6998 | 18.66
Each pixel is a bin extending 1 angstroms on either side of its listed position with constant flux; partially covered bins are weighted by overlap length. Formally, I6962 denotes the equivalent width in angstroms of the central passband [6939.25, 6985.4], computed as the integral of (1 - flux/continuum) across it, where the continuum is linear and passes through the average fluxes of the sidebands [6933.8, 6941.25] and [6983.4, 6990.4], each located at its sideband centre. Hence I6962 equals 0.3 angstroms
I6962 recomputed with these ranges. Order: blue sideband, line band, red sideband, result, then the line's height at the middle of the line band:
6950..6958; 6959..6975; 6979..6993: -0.2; 19.3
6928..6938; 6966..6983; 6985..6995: -0.1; 19.2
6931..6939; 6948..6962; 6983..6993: 0.0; 19.2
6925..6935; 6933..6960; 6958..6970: 0.1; 19.3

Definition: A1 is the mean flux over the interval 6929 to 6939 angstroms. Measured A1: 19.2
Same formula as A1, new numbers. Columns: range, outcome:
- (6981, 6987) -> 19.5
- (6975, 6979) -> 18.5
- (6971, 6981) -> 19.2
